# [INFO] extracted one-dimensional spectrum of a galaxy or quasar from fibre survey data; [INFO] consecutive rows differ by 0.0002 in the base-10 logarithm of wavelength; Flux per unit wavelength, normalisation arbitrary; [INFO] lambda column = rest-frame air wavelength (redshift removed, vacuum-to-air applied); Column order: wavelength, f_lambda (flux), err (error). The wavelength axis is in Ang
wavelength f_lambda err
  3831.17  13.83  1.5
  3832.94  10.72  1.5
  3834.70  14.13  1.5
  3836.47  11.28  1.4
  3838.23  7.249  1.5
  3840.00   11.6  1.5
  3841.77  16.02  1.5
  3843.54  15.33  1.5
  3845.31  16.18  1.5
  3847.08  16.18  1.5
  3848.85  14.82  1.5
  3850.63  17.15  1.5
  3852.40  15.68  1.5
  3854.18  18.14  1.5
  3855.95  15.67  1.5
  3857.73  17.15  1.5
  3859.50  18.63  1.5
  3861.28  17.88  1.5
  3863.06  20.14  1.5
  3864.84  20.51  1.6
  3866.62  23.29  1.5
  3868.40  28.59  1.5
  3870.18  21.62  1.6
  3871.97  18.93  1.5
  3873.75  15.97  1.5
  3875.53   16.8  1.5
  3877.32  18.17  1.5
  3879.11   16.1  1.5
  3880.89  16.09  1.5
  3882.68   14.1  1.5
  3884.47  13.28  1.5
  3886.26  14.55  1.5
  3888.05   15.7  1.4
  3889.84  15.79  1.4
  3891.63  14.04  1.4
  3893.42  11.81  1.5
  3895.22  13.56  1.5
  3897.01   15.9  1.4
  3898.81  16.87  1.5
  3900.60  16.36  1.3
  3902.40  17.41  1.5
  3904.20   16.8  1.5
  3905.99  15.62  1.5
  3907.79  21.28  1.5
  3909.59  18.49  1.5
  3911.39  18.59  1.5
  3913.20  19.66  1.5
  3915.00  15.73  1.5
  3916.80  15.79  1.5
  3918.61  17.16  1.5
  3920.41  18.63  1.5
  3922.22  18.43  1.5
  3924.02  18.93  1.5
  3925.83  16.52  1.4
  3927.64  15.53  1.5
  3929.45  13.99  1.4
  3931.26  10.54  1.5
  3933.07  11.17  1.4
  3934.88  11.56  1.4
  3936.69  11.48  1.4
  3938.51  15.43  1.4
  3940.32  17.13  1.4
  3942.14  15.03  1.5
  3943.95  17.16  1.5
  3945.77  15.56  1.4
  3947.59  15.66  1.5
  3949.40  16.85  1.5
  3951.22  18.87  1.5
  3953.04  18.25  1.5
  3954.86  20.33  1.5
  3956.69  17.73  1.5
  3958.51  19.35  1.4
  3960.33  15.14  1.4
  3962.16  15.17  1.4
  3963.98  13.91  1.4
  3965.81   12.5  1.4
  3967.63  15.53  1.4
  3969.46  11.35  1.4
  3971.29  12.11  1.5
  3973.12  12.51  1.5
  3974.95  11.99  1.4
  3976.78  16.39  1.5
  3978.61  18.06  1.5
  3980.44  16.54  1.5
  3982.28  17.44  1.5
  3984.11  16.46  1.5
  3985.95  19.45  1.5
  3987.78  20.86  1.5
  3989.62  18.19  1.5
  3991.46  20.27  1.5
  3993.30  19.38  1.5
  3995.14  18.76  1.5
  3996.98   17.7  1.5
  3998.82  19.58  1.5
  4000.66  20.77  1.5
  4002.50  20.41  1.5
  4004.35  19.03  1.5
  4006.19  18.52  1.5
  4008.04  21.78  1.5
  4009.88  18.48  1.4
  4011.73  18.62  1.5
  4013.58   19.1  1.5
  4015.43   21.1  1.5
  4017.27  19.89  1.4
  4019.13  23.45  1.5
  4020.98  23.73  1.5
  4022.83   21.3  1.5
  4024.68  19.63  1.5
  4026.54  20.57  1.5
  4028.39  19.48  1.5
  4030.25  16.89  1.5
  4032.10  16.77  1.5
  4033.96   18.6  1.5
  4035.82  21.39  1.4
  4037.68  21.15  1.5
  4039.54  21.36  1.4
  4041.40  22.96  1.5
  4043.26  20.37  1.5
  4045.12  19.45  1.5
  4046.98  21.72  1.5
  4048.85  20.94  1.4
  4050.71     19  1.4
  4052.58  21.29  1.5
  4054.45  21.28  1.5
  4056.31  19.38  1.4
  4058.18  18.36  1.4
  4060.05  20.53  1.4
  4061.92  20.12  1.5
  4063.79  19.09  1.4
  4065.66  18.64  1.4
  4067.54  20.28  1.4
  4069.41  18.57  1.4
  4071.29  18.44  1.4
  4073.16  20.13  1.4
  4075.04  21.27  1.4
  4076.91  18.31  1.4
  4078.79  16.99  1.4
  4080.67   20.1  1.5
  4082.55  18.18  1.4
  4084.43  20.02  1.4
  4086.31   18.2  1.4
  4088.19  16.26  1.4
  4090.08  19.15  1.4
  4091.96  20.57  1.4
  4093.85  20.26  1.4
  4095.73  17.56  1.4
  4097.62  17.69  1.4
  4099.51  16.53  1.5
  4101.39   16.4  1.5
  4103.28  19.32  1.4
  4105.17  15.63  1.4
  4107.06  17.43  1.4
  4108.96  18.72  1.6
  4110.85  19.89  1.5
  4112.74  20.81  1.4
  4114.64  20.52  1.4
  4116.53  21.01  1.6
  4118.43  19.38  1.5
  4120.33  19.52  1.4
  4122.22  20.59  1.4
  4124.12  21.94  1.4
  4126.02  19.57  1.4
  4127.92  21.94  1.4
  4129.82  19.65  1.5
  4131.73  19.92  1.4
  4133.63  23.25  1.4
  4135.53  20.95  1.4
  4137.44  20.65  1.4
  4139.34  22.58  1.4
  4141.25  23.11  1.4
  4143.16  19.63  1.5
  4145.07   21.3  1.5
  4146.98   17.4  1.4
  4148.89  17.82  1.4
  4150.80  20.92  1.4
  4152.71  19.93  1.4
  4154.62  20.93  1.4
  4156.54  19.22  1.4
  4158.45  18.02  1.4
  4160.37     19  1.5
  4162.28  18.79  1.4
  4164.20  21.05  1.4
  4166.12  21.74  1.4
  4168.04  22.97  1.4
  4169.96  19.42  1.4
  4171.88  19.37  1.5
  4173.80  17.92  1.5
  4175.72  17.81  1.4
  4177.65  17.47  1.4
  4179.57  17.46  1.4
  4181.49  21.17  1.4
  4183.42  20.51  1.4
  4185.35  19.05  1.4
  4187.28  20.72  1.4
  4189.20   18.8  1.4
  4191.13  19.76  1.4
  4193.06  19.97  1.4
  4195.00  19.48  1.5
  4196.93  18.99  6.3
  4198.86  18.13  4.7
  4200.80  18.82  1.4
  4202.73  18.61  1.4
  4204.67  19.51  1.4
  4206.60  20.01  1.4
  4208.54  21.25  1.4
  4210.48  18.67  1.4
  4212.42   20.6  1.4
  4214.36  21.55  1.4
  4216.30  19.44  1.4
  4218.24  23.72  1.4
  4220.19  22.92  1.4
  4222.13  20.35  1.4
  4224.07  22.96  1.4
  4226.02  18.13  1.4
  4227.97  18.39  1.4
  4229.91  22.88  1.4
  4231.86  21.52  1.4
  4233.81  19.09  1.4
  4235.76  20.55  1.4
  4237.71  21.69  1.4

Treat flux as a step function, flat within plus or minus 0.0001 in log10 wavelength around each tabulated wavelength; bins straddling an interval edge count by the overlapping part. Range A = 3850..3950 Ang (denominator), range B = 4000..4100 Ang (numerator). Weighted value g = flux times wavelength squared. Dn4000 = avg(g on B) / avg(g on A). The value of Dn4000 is 1.3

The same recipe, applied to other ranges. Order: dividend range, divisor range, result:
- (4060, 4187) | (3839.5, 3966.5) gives 1.32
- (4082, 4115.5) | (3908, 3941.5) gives 1.27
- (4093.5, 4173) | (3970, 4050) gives 1.10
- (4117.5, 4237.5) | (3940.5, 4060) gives 1.19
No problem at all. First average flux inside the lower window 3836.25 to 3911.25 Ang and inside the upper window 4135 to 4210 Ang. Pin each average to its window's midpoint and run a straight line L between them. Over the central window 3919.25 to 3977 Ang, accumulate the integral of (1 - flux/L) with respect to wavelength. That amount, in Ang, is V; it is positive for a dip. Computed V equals 6.92 Ang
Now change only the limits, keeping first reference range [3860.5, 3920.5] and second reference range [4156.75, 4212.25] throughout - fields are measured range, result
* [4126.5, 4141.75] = -1.8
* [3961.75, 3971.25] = 2.4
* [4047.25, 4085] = -2.0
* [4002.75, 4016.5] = -1.0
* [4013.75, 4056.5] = -4.9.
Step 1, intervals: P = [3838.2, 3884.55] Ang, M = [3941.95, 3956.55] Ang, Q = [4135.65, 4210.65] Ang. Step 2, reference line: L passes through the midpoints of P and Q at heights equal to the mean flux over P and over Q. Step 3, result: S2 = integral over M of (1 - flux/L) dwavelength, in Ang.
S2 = 0.5 Ang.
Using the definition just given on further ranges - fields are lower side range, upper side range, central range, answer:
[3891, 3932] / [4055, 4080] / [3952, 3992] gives 2.8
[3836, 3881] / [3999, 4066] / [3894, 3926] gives 1.4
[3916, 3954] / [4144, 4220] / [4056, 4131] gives -3.7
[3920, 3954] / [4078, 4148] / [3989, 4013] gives -3.3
